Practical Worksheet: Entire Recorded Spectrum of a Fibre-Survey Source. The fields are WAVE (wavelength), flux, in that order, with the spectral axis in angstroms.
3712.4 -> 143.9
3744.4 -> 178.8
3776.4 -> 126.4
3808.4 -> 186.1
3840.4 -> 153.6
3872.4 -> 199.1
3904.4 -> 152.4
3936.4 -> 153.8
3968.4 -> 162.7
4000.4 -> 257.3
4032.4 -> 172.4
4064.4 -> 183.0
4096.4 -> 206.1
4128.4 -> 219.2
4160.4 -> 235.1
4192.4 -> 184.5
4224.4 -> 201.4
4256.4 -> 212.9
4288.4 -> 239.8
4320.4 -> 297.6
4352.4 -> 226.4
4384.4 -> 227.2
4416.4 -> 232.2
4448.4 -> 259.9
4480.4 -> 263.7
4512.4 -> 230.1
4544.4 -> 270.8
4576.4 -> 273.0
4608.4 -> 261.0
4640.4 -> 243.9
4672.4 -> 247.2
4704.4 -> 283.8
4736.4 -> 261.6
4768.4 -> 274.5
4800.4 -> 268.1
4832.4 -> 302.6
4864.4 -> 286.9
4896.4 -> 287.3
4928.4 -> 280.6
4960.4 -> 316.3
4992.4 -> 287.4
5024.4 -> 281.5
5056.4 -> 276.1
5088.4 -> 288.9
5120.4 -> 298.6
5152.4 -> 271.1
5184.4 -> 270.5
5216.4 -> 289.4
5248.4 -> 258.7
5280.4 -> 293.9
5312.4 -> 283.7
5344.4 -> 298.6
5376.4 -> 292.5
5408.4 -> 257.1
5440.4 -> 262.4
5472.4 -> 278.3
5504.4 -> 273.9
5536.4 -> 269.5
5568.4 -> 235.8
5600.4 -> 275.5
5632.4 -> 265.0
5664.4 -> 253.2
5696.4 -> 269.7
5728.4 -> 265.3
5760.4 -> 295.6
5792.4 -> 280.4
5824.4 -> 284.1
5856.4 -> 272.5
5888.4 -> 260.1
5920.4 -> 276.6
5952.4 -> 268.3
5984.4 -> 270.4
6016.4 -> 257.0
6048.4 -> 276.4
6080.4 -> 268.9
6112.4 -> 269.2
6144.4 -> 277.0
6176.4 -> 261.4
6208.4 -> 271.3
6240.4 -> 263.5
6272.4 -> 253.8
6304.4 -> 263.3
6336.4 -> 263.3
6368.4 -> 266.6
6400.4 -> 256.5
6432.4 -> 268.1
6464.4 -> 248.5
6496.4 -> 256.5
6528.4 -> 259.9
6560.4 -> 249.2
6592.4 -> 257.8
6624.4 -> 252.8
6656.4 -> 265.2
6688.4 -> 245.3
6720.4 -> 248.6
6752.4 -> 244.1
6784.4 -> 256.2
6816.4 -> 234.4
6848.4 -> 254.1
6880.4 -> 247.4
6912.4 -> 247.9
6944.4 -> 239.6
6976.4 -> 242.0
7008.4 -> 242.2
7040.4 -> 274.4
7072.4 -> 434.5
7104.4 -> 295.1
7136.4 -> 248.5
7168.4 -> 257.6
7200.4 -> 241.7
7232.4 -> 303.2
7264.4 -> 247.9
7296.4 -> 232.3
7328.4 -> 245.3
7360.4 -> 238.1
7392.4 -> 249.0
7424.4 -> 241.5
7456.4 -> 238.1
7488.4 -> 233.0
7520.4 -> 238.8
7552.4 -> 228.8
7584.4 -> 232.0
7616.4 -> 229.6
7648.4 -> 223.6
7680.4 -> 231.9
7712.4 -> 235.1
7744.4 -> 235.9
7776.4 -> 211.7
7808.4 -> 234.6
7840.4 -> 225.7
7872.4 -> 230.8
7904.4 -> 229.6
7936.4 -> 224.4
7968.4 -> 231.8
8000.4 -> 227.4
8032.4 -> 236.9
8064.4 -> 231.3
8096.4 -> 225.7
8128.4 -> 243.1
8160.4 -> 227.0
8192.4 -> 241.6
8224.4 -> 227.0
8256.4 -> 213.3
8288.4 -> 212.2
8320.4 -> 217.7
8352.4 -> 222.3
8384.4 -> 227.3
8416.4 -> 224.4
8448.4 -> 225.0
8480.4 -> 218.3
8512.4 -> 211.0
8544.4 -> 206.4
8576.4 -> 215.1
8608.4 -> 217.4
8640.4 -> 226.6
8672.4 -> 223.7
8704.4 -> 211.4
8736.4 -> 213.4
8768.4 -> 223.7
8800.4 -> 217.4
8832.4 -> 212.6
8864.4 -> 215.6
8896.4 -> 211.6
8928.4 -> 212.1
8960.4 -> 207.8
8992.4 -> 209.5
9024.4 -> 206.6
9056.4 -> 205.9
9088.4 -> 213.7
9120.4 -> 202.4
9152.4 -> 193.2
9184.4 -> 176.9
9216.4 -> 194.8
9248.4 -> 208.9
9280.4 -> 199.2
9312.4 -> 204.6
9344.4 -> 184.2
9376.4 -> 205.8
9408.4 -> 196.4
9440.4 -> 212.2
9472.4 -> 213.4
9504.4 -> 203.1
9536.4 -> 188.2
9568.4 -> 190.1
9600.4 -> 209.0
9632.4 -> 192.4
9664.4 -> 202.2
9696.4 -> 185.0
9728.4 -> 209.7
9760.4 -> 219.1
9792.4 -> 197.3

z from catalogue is 0.08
